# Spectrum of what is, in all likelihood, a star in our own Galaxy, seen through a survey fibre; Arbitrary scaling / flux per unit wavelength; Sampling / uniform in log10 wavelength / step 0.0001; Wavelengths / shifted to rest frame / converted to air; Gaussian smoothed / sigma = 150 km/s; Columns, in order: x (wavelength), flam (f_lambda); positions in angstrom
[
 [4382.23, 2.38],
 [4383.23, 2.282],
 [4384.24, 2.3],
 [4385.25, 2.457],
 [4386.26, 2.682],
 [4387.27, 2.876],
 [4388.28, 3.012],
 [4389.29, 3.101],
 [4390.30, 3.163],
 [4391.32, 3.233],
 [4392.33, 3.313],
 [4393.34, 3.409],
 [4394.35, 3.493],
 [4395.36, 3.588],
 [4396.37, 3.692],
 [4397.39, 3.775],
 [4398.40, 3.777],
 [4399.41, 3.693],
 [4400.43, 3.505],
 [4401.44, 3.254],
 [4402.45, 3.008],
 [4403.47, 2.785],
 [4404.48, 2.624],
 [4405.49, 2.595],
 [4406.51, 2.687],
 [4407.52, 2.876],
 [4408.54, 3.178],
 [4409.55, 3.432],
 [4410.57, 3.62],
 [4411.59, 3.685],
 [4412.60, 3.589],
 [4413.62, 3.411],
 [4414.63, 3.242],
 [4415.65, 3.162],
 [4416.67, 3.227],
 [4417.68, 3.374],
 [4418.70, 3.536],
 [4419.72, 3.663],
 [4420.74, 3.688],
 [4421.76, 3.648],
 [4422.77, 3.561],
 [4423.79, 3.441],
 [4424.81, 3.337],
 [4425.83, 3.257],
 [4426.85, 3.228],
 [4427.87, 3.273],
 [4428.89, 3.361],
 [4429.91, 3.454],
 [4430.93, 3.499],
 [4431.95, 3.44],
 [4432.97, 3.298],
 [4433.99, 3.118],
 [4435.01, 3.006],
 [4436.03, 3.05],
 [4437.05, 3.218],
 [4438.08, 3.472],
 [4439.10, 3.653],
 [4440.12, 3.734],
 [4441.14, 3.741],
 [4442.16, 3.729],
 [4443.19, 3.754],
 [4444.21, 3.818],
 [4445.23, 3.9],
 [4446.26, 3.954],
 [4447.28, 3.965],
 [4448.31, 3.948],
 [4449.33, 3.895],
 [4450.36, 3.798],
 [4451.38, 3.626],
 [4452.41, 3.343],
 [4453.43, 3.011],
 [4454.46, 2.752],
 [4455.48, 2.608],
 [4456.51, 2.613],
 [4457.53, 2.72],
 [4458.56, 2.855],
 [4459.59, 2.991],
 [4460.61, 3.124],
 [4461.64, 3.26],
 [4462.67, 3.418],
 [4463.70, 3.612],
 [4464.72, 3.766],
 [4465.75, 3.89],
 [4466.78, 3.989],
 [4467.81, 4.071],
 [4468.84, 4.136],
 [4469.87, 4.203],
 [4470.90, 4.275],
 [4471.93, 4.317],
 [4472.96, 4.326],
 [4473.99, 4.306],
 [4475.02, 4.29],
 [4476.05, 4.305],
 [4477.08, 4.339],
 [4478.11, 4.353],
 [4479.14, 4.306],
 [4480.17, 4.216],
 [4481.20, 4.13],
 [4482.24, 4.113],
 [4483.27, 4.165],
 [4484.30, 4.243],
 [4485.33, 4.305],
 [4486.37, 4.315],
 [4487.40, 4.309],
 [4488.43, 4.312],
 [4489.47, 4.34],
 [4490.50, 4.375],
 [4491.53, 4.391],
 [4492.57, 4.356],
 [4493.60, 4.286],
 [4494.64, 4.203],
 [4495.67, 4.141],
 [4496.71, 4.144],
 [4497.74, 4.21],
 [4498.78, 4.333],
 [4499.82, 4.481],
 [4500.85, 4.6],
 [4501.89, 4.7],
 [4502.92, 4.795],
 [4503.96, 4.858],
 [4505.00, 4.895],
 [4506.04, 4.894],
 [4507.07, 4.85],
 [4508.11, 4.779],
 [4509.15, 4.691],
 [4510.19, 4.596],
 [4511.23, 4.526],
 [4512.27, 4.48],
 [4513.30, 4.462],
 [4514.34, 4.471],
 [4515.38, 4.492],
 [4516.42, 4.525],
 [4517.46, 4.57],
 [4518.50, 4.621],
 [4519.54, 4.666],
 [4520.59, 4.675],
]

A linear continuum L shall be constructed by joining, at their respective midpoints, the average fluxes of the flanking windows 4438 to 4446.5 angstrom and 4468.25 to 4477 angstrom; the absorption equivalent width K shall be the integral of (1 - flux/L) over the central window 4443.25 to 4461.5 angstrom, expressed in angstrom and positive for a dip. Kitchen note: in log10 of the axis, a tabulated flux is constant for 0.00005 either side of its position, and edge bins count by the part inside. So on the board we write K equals 2.6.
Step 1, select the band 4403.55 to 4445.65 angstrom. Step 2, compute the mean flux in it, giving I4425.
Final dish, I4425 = 3.37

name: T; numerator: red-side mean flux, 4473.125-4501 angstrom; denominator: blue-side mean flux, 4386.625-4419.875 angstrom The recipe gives 1.31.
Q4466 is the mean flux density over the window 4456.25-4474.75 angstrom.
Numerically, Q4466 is 3.68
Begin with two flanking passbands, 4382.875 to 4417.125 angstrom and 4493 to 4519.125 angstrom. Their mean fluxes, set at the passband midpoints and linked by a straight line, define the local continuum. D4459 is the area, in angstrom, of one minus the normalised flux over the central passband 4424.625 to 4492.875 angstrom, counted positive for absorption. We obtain 3.51 angstrom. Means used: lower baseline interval 3.17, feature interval 3.74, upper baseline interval 4.55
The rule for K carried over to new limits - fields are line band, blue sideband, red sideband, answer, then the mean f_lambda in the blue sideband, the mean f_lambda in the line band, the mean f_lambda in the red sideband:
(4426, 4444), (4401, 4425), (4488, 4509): 0.9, 3.28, 3.42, 4.5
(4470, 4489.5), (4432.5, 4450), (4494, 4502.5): -0.8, 3.61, 4.27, 4.36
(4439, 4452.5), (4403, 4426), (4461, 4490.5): -0.3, 3.29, 3.79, 4.13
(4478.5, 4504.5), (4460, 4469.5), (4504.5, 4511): 0.1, 3.7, 4.35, 4.77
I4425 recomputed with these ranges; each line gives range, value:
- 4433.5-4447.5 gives 3.57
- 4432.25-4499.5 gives 3.83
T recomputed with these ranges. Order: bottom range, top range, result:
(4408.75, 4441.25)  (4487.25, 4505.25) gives 1.30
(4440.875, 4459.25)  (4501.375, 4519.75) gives 1.36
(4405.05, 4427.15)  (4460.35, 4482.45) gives 1.21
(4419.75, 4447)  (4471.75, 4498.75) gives 1.22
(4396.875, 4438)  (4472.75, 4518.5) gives 1.34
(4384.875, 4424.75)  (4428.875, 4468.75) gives 1.05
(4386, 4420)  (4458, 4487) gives 1.22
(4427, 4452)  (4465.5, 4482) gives 1.18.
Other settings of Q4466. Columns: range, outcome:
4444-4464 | 3.35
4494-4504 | 4.42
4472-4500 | 4.28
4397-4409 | 3.14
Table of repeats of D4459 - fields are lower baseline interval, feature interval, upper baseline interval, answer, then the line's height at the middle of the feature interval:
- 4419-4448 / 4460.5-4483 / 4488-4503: 0.0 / 4.04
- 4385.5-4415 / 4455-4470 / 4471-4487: 2.5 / 4.05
